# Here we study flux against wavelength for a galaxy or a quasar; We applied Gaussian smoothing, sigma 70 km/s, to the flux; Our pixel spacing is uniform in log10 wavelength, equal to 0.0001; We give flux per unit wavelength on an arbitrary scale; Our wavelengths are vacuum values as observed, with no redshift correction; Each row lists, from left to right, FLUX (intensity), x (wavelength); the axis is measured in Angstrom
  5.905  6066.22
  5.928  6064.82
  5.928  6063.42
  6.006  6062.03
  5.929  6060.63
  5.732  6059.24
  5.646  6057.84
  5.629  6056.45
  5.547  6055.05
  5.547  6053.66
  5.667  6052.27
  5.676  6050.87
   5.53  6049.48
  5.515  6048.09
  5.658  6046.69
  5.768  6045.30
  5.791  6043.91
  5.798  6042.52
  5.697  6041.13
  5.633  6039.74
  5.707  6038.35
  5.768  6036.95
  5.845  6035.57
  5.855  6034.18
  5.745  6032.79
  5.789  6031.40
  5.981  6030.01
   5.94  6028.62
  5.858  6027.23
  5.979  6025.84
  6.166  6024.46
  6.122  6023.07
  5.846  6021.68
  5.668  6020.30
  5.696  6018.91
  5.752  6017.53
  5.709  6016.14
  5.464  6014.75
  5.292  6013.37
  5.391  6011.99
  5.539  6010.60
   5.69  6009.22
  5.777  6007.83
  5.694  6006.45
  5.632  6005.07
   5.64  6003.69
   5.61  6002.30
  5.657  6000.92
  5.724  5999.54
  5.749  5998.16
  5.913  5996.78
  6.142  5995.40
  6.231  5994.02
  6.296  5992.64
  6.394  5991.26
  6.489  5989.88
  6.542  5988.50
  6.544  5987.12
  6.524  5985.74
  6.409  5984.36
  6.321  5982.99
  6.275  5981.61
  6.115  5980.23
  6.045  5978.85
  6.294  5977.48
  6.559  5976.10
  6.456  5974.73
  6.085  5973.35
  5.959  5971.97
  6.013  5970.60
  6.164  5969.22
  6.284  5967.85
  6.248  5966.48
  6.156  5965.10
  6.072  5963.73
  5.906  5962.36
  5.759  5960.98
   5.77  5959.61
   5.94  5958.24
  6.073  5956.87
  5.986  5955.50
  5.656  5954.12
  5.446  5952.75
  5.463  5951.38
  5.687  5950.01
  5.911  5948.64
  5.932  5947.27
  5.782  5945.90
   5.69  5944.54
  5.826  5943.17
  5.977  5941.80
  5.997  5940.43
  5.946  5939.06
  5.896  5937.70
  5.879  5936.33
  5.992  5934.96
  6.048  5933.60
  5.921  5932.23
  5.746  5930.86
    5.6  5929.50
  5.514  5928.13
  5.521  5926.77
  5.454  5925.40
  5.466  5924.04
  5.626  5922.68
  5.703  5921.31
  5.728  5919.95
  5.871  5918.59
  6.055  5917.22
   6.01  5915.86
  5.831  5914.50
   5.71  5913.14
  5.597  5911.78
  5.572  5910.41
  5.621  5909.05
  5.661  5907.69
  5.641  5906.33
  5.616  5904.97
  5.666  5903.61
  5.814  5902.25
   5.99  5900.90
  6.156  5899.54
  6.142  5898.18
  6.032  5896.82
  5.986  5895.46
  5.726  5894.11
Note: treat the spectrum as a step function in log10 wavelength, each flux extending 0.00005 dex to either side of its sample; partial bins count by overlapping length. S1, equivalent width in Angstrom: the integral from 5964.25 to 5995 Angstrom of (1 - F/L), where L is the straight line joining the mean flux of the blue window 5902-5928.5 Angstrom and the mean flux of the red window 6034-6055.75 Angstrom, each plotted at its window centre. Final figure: -3.3 Angstrom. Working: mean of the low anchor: 5.68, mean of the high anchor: 5.68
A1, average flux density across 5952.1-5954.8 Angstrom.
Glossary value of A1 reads 5.55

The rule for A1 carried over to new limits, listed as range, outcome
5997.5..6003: 5.68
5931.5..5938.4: 5.95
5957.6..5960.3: 5.86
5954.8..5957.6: 6.02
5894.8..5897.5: 6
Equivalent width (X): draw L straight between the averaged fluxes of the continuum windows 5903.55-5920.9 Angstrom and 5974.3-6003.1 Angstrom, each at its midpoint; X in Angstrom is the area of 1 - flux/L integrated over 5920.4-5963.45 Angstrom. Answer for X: 1.0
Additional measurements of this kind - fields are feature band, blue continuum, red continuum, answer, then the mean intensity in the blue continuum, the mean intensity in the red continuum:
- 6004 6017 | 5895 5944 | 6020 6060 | 0.4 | 5.8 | 5.76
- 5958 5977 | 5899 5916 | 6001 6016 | -1.5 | 5.75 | 5.58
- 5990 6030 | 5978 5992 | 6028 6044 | 1.7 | 6.36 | 5.79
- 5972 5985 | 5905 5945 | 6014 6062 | -1.1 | 5.76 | 5.76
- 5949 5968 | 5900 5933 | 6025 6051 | -0.5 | 5.71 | 5.77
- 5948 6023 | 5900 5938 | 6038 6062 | -3.2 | 5.74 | 5.68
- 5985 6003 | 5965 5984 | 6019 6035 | -0.1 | 6.22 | 5.89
